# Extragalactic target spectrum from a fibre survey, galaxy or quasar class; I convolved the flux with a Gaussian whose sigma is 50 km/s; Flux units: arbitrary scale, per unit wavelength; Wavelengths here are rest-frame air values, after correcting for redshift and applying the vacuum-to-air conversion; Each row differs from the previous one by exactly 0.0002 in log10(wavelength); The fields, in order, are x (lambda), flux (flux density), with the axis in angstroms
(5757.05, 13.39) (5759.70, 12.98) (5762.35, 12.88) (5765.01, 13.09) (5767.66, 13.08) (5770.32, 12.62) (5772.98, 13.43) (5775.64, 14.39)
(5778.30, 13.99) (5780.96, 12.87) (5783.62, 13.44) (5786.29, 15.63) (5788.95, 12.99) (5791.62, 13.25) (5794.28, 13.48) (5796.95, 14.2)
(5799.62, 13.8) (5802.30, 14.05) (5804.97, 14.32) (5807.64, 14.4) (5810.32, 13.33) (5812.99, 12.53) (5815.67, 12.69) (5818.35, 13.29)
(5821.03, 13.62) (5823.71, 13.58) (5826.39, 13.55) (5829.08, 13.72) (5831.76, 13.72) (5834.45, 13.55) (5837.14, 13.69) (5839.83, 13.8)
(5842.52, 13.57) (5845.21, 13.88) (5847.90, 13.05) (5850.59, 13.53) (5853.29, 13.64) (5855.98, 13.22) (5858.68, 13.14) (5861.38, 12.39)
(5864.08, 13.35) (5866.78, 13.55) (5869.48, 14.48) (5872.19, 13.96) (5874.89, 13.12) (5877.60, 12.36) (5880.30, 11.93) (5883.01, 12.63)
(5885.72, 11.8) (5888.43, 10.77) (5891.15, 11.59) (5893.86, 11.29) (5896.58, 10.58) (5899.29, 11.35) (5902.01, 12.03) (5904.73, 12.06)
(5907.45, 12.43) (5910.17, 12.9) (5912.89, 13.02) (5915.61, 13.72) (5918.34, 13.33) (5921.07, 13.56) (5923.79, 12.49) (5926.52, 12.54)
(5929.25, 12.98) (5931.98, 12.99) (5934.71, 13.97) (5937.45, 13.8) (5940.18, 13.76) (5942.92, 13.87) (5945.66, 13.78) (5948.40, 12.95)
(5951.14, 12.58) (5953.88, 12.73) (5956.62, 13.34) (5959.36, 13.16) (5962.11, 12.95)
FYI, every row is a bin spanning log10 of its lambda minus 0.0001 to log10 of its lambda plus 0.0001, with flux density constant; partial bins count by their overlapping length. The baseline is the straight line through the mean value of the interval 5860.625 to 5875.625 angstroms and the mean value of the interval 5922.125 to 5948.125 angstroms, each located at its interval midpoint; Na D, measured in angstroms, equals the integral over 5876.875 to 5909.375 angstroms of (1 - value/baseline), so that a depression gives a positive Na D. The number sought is 4.1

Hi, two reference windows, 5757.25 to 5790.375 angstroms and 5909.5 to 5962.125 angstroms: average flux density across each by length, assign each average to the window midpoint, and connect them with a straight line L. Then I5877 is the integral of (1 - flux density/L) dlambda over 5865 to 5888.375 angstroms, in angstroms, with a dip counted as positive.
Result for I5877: 0.8 angstroms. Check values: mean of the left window 13.4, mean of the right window 13.2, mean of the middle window 12.9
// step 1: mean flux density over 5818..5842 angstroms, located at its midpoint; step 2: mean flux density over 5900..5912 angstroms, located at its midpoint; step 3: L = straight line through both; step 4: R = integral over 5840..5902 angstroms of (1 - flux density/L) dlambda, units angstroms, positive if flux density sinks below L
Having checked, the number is 1.2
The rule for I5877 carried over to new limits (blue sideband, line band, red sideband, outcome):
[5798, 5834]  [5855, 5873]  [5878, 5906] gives -1.6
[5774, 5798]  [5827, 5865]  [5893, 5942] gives -0.4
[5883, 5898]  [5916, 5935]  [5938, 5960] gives -0.9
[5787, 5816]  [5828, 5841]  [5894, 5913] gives -0.6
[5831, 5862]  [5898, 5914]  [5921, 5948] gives 1.3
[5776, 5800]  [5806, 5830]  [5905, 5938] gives 0.3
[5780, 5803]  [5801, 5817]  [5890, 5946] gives 0.1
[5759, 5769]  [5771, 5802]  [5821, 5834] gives -1.2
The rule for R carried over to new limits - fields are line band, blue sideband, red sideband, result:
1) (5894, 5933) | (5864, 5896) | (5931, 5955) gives 1.34 angstroms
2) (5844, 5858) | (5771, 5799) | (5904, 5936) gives -0.06 angstroms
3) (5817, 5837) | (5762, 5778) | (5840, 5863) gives -0.39 angstroms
